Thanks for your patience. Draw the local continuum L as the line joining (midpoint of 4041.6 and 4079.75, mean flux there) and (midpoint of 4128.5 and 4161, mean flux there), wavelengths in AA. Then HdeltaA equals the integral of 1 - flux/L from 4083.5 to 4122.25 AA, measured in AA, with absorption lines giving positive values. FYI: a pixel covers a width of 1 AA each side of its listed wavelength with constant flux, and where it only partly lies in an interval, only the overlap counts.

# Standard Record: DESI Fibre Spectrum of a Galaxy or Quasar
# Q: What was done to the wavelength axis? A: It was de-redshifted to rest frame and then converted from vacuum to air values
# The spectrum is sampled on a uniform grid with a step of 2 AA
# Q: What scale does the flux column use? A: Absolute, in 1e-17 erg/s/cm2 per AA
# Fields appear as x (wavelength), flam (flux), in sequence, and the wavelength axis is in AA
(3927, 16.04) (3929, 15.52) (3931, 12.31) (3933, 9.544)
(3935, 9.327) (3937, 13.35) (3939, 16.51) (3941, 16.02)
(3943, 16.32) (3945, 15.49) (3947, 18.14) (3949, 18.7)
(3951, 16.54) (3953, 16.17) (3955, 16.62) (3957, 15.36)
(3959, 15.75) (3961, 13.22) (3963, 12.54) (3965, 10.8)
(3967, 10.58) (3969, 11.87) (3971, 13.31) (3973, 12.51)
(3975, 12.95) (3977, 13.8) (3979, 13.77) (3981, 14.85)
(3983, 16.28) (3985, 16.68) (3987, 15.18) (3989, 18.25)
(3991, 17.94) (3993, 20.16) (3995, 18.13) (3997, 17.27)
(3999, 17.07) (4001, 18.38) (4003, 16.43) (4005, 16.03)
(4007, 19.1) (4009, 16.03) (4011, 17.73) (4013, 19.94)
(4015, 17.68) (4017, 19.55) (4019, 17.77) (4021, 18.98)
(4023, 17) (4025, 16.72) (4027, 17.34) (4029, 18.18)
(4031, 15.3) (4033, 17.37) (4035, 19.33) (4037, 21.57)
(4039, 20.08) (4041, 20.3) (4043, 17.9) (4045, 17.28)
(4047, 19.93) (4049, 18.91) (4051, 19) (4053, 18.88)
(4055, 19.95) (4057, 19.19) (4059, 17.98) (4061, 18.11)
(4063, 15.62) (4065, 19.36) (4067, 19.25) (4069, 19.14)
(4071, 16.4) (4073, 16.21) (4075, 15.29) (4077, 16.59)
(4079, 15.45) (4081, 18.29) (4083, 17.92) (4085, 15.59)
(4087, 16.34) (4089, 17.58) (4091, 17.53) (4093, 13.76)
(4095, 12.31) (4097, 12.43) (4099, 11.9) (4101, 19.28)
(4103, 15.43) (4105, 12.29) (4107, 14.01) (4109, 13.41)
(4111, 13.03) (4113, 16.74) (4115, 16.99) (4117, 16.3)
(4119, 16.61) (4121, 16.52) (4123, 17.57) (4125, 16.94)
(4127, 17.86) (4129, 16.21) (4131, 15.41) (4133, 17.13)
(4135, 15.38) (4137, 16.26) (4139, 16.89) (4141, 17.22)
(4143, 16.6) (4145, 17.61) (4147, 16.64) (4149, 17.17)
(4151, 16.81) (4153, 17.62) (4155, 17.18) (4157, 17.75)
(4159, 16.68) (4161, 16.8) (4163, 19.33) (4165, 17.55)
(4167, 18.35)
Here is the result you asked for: 4.82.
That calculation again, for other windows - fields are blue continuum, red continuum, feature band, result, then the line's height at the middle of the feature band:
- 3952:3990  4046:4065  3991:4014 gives -2.9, 15.9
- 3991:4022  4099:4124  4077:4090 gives -0.5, 16.2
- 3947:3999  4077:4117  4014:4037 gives -3.9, 15.3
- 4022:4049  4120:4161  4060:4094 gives 1.5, 17.8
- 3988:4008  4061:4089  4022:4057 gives -2.2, 17.5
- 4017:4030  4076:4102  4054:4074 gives -1.9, 16.5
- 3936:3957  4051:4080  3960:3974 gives 3.8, 16.6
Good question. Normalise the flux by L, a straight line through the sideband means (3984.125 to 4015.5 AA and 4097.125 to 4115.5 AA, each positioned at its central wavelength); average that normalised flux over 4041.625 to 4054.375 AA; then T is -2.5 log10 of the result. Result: -0.15 mag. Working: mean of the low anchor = 17.6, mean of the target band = 18.7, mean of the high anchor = 14.6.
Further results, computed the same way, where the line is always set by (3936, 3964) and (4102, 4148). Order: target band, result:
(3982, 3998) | -0.11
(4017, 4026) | -0.13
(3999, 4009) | -0.09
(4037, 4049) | -0.21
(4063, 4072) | -0.14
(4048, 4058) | -0.20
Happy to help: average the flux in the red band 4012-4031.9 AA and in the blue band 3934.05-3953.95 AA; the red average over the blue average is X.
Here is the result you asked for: 1.14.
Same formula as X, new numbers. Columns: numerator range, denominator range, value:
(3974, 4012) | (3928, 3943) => 1.24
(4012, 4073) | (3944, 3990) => 1.25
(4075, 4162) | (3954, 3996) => 1.09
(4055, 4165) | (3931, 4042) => 1.02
